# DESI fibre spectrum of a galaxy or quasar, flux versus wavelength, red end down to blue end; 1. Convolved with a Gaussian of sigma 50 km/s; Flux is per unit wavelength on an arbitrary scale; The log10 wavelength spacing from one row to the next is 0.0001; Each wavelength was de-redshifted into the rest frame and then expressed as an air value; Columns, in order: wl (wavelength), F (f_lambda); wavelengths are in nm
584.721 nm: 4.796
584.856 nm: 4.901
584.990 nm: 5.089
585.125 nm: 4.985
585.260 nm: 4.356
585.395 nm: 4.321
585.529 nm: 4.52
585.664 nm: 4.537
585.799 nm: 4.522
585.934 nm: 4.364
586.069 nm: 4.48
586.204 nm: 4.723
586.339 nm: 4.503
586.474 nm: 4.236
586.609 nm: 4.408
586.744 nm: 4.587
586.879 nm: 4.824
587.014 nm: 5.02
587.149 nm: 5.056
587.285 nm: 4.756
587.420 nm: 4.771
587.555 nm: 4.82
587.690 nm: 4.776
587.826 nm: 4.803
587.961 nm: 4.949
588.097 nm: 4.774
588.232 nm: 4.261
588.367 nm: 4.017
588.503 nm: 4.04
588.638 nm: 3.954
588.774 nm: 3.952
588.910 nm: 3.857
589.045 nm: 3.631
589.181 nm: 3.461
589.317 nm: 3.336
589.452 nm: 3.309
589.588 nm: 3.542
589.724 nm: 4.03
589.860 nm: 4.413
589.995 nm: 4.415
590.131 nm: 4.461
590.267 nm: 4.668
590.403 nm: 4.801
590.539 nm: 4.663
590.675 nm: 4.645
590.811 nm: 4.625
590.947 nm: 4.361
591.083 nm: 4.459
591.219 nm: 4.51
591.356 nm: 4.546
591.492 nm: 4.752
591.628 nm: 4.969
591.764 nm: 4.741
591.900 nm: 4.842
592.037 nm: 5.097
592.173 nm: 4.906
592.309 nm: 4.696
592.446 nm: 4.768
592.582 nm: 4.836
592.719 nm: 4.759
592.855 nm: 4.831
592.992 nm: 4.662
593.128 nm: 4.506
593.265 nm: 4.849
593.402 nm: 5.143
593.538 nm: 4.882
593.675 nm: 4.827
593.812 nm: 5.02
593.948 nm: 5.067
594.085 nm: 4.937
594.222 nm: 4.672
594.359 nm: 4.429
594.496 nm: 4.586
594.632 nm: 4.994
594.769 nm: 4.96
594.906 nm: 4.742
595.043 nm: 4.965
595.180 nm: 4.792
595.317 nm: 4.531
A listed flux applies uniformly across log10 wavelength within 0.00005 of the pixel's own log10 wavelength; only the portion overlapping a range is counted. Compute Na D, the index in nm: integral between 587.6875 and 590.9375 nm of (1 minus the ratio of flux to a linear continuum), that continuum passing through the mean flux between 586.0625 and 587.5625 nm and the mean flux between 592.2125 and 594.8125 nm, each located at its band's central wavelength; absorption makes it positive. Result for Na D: 0.36 nm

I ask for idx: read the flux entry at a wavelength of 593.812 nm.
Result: 5.02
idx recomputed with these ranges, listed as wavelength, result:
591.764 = 4.741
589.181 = 3.461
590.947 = 4.361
